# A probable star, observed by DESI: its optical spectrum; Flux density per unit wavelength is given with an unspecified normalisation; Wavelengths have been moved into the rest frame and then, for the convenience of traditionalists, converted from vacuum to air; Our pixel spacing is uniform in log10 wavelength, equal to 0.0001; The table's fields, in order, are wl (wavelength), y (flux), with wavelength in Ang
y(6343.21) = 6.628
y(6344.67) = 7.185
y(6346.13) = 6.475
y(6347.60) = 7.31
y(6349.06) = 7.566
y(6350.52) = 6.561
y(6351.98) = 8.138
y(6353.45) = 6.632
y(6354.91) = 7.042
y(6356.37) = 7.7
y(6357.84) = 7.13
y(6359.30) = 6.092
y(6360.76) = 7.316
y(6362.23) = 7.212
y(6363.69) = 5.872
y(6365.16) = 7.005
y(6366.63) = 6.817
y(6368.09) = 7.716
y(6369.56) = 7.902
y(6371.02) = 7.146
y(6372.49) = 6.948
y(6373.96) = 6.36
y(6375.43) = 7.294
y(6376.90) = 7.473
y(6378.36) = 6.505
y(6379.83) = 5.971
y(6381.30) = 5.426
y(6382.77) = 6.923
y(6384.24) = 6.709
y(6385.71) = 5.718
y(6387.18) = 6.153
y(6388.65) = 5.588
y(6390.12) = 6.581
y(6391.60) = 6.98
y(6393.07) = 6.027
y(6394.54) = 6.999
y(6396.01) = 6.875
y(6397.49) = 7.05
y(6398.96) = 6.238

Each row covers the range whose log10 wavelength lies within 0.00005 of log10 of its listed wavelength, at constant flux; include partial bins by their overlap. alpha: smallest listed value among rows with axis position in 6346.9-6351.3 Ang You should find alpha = 6.561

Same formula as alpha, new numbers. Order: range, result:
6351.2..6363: 6.092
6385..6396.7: 5.588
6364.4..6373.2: 6.817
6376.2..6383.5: 5.426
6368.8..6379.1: 6.36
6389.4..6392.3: 6.581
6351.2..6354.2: 6.632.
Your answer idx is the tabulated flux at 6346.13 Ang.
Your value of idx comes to 6.475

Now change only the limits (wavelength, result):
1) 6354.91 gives 7.042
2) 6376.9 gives 7.473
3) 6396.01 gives 6.875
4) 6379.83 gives 5.971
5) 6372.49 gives 6.948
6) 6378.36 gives 6.505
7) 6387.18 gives 6.153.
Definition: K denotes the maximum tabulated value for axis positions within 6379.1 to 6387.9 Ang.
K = 6.923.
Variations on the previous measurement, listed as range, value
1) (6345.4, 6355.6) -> 8.138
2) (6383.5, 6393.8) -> 6.98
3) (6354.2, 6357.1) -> 7.7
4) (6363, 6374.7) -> 7.902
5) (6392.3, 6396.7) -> 6.999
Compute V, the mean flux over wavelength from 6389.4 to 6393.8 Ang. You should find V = 6.52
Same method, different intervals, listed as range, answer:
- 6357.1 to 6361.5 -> 6.84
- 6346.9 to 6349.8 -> 7.45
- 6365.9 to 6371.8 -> 7.4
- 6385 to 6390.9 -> 6.01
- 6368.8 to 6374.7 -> 7.09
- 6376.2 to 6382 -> 6.35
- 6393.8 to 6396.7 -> 6.95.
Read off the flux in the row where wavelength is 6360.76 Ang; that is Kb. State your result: 7.316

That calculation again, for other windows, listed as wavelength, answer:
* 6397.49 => 7.05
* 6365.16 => 7.005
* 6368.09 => 7.716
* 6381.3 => 5.426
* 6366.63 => 6.817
